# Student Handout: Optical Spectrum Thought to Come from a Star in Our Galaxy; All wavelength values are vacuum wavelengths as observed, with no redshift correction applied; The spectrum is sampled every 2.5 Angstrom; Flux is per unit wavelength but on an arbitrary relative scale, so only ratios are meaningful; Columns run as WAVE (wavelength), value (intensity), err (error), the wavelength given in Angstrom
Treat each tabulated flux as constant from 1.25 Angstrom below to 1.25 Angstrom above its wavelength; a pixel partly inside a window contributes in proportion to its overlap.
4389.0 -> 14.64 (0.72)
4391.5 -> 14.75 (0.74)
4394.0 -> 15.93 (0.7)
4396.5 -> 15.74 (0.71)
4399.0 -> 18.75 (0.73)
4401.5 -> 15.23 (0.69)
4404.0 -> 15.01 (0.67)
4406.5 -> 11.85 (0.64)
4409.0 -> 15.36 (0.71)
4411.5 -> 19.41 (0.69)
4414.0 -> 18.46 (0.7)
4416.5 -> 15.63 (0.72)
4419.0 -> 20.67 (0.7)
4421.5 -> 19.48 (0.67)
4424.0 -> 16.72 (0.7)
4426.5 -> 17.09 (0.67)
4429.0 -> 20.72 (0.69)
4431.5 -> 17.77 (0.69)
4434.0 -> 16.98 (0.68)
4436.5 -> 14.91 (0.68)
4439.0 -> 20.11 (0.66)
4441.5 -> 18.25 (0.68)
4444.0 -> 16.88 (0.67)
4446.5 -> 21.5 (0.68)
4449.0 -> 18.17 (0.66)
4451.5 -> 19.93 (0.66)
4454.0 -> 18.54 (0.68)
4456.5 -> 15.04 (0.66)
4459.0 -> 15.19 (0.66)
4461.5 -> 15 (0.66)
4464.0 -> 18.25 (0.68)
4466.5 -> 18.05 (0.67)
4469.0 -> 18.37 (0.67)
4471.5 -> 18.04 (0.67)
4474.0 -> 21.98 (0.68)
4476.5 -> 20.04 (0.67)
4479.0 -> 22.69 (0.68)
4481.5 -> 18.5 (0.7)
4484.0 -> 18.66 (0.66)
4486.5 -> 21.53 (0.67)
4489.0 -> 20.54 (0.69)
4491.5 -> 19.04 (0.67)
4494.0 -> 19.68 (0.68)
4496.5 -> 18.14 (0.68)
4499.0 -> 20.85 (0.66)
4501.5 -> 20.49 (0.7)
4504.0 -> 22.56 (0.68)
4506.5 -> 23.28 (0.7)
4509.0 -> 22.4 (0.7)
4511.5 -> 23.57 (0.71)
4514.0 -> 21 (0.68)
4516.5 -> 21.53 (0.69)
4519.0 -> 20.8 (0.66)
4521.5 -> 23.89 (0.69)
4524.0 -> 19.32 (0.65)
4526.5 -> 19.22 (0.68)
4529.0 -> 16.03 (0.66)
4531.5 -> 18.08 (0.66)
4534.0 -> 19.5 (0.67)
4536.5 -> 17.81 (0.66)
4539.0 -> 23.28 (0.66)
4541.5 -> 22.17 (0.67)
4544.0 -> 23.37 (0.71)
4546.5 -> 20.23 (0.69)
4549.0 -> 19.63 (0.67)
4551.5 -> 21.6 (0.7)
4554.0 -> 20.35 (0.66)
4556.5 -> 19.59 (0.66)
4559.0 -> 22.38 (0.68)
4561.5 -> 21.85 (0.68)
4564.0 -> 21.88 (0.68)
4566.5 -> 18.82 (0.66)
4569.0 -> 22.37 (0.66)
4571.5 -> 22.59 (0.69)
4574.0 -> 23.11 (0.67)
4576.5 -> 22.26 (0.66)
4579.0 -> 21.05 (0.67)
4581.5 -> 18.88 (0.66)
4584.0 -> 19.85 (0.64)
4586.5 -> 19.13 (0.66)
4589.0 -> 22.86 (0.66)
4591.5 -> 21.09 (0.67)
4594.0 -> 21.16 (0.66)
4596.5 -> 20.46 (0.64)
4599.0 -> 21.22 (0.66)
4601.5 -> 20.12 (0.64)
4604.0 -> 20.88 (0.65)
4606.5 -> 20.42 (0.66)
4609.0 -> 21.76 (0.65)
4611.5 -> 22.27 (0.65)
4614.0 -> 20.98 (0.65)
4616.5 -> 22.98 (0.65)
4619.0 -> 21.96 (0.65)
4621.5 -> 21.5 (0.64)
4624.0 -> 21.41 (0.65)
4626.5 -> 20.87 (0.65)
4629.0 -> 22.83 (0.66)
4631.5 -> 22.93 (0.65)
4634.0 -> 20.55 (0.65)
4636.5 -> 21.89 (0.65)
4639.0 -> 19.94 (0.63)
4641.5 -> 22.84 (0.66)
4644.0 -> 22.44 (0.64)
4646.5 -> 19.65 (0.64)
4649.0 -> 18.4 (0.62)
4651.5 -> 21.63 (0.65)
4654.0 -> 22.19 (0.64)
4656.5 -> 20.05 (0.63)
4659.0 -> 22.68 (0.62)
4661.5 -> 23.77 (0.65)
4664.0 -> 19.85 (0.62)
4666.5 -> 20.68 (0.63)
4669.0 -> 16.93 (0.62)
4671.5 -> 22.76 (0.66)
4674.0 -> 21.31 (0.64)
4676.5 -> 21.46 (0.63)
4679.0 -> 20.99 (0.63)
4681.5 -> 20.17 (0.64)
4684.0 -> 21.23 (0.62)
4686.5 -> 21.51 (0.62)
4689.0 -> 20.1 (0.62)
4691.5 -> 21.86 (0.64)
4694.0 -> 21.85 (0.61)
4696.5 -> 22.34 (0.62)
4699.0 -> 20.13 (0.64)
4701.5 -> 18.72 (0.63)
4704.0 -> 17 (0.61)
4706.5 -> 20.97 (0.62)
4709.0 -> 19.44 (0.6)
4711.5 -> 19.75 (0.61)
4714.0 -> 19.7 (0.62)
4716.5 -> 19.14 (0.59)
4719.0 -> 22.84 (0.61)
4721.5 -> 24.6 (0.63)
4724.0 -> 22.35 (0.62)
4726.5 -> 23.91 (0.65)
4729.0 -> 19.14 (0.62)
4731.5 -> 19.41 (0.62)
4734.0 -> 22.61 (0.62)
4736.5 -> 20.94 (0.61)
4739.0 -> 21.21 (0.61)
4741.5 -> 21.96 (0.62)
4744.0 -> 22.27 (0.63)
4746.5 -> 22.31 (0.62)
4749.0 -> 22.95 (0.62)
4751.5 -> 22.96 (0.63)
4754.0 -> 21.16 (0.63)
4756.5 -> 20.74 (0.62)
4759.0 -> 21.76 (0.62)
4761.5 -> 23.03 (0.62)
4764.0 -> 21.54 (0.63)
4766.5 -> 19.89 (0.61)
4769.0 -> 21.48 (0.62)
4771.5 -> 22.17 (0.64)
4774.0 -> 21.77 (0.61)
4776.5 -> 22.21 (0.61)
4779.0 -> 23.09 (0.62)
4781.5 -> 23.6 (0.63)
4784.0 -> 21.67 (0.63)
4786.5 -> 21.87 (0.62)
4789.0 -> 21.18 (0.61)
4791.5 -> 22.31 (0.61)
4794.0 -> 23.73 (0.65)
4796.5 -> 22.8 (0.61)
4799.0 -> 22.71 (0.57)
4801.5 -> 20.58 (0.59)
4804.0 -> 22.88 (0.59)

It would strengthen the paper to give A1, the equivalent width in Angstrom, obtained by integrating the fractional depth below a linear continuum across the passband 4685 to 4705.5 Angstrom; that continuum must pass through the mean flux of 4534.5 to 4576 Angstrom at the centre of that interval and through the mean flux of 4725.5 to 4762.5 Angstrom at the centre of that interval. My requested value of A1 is 1.1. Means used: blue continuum 21.3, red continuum 21.7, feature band 20.5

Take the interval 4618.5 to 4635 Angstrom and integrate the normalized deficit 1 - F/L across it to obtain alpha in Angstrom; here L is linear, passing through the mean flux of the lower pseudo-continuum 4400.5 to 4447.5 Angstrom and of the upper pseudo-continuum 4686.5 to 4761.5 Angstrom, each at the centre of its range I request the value -1.4 Angstrom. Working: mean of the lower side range 17.5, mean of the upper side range 21.2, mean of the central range 21.7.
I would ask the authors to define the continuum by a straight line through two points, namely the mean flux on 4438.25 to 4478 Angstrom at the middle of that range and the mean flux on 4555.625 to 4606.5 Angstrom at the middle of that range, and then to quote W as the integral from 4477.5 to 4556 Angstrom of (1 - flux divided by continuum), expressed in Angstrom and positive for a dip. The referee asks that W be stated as -3.98 Angstrom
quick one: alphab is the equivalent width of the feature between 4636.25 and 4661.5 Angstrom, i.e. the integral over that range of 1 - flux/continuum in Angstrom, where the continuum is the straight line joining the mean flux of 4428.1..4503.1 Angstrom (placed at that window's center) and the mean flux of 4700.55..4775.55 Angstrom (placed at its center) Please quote -1.00 Angstrom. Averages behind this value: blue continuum 18.8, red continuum 21.3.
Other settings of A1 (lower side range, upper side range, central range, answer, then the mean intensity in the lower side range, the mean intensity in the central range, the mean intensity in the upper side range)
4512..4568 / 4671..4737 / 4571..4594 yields -0.5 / 20.6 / 21.2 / 21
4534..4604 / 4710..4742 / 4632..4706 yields 1.2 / 21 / 20.9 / 21.3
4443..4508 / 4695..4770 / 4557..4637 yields -4.6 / 19.3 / 21.4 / 21.2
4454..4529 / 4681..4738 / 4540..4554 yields -0.9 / 19.8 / 21.3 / 20.9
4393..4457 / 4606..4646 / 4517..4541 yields -0.3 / 17.5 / 19.9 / 21.7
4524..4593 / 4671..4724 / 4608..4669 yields -1.8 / 20.7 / 21.4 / 20.9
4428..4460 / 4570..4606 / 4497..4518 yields -2.7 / 18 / 21.8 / 21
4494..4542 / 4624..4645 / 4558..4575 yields -0.6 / 20.7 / 21.8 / 21.8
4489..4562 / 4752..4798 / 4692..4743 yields 1.9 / 20.7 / 20.9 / 22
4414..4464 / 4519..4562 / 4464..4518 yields -3.6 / 17.8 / 20.5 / 20.5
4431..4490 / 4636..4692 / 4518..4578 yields -3.7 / 18.5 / 20.8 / 21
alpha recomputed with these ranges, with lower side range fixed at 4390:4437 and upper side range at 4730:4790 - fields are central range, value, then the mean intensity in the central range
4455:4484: -1.0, 18.3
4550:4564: -1.7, 21.2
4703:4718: 1.2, 19.4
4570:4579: -1.5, 22.4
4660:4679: -0.4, 21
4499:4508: -1.9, 21.9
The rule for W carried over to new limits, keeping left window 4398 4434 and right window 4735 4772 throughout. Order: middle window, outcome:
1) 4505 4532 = -3.33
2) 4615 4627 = -1.07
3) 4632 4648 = -0.80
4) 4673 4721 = 0.89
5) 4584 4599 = -0.97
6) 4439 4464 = -0.04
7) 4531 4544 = -1.17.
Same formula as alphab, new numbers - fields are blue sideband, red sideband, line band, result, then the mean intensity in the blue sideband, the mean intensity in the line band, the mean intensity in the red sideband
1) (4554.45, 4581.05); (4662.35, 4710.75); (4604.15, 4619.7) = -0.4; 21.5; 21.7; 20.5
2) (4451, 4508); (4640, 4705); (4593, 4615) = -0.8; 19.3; 21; 20.9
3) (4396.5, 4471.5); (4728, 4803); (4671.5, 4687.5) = -0.4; 17.5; 21.2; 21.8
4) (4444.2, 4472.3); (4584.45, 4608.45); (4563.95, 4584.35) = -0.9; 17.8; 21.2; 20.8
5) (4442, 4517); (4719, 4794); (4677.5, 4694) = 0.3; 19.6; 21.1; 22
